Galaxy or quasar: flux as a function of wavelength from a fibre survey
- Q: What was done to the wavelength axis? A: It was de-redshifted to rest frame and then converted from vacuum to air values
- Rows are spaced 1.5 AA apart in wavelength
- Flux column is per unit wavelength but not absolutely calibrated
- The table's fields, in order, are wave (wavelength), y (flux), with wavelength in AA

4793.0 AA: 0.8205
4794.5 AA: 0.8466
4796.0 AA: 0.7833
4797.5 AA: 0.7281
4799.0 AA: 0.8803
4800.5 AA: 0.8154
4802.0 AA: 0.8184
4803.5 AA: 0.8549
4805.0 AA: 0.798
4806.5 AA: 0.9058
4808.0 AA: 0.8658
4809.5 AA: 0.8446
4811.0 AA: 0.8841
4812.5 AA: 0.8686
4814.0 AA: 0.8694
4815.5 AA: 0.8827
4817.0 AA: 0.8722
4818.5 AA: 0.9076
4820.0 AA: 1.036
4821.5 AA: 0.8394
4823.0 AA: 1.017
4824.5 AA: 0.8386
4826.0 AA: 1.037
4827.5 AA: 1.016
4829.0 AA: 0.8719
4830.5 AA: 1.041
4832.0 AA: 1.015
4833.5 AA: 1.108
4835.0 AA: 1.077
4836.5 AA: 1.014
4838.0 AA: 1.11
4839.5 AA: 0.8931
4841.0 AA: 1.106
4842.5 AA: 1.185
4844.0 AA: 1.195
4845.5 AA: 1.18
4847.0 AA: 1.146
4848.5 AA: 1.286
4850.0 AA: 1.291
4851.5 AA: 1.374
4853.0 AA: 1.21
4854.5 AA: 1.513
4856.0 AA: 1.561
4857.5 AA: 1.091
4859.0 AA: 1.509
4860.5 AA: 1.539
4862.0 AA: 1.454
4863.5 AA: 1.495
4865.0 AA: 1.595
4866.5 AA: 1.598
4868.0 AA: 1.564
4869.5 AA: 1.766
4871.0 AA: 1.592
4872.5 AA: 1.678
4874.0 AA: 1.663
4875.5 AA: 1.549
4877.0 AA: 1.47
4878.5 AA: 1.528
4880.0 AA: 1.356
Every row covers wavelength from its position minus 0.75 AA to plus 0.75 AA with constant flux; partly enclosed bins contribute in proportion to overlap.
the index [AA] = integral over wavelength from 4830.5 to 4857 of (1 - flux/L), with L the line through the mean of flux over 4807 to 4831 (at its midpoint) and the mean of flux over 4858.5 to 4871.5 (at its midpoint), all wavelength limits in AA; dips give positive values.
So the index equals 1.74 AA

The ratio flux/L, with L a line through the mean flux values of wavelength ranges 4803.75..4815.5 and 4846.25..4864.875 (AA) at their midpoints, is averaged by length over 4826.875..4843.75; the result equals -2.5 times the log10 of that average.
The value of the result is 0.11 mag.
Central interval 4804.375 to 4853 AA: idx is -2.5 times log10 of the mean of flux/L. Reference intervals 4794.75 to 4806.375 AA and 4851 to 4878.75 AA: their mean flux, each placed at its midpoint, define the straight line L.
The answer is 0.11 mag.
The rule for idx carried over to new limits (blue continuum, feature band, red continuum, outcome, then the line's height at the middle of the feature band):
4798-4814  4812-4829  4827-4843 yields 0.024 mag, 0.945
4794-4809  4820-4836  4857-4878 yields 0.132 mag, 1.12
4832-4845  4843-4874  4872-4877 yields -0.047 mag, 1.37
